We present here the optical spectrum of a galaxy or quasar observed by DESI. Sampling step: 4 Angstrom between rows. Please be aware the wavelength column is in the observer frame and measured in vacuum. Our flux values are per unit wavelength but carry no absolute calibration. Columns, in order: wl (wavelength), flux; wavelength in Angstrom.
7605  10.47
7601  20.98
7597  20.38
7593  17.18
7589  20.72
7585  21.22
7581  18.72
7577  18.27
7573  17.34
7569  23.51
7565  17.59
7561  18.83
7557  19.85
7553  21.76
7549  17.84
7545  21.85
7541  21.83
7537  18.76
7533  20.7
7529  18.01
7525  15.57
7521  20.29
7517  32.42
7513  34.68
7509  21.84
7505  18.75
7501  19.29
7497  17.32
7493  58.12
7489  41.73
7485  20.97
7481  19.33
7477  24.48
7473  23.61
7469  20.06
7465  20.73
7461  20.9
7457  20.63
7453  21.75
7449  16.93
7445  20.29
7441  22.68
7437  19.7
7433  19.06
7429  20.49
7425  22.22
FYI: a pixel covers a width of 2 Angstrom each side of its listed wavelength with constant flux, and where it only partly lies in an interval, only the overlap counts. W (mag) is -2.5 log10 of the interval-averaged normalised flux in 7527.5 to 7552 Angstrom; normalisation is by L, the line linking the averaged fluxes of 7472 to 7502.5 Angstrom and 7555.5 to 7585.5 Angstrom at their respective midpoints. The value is 0.137 mag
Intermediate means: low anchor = 28.4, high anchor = 19.3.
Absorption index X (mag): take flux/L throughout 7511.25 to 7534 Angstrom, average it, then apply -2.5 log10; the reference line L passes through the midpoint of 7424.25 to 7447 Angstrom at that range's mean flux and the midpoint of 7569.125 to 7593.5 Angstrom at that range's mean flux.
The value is -0.19 mag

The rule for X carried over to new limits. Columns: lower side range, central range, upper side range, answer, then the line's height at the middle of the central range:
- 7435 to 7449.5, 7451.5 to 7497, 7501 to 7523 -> -0.16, 22.4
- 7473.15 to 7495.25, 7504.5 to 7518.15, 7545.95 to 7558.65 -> -0.02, 27.2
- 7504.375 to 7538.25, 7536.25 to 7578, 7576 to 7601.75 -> 0.06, 21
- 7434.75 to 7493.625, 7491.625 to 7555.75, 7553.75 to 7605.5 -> -0.08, 21.5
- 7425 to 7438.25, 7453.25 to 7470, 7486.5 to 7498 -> 0.40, 30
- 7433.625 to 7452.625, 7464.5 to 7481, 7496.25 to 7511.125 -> -0.11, 19.8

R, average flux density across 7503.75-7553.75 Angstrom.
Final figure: 21.9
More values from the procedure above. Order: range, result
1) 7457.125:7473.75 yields 21.1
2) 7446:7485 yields 20.9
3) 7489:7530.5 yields 26.5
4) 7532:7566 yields 19.9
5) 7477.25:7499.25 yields 30.8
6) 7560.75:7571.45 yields 20.1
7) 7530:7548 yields 20.5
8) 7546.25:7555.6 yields 20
